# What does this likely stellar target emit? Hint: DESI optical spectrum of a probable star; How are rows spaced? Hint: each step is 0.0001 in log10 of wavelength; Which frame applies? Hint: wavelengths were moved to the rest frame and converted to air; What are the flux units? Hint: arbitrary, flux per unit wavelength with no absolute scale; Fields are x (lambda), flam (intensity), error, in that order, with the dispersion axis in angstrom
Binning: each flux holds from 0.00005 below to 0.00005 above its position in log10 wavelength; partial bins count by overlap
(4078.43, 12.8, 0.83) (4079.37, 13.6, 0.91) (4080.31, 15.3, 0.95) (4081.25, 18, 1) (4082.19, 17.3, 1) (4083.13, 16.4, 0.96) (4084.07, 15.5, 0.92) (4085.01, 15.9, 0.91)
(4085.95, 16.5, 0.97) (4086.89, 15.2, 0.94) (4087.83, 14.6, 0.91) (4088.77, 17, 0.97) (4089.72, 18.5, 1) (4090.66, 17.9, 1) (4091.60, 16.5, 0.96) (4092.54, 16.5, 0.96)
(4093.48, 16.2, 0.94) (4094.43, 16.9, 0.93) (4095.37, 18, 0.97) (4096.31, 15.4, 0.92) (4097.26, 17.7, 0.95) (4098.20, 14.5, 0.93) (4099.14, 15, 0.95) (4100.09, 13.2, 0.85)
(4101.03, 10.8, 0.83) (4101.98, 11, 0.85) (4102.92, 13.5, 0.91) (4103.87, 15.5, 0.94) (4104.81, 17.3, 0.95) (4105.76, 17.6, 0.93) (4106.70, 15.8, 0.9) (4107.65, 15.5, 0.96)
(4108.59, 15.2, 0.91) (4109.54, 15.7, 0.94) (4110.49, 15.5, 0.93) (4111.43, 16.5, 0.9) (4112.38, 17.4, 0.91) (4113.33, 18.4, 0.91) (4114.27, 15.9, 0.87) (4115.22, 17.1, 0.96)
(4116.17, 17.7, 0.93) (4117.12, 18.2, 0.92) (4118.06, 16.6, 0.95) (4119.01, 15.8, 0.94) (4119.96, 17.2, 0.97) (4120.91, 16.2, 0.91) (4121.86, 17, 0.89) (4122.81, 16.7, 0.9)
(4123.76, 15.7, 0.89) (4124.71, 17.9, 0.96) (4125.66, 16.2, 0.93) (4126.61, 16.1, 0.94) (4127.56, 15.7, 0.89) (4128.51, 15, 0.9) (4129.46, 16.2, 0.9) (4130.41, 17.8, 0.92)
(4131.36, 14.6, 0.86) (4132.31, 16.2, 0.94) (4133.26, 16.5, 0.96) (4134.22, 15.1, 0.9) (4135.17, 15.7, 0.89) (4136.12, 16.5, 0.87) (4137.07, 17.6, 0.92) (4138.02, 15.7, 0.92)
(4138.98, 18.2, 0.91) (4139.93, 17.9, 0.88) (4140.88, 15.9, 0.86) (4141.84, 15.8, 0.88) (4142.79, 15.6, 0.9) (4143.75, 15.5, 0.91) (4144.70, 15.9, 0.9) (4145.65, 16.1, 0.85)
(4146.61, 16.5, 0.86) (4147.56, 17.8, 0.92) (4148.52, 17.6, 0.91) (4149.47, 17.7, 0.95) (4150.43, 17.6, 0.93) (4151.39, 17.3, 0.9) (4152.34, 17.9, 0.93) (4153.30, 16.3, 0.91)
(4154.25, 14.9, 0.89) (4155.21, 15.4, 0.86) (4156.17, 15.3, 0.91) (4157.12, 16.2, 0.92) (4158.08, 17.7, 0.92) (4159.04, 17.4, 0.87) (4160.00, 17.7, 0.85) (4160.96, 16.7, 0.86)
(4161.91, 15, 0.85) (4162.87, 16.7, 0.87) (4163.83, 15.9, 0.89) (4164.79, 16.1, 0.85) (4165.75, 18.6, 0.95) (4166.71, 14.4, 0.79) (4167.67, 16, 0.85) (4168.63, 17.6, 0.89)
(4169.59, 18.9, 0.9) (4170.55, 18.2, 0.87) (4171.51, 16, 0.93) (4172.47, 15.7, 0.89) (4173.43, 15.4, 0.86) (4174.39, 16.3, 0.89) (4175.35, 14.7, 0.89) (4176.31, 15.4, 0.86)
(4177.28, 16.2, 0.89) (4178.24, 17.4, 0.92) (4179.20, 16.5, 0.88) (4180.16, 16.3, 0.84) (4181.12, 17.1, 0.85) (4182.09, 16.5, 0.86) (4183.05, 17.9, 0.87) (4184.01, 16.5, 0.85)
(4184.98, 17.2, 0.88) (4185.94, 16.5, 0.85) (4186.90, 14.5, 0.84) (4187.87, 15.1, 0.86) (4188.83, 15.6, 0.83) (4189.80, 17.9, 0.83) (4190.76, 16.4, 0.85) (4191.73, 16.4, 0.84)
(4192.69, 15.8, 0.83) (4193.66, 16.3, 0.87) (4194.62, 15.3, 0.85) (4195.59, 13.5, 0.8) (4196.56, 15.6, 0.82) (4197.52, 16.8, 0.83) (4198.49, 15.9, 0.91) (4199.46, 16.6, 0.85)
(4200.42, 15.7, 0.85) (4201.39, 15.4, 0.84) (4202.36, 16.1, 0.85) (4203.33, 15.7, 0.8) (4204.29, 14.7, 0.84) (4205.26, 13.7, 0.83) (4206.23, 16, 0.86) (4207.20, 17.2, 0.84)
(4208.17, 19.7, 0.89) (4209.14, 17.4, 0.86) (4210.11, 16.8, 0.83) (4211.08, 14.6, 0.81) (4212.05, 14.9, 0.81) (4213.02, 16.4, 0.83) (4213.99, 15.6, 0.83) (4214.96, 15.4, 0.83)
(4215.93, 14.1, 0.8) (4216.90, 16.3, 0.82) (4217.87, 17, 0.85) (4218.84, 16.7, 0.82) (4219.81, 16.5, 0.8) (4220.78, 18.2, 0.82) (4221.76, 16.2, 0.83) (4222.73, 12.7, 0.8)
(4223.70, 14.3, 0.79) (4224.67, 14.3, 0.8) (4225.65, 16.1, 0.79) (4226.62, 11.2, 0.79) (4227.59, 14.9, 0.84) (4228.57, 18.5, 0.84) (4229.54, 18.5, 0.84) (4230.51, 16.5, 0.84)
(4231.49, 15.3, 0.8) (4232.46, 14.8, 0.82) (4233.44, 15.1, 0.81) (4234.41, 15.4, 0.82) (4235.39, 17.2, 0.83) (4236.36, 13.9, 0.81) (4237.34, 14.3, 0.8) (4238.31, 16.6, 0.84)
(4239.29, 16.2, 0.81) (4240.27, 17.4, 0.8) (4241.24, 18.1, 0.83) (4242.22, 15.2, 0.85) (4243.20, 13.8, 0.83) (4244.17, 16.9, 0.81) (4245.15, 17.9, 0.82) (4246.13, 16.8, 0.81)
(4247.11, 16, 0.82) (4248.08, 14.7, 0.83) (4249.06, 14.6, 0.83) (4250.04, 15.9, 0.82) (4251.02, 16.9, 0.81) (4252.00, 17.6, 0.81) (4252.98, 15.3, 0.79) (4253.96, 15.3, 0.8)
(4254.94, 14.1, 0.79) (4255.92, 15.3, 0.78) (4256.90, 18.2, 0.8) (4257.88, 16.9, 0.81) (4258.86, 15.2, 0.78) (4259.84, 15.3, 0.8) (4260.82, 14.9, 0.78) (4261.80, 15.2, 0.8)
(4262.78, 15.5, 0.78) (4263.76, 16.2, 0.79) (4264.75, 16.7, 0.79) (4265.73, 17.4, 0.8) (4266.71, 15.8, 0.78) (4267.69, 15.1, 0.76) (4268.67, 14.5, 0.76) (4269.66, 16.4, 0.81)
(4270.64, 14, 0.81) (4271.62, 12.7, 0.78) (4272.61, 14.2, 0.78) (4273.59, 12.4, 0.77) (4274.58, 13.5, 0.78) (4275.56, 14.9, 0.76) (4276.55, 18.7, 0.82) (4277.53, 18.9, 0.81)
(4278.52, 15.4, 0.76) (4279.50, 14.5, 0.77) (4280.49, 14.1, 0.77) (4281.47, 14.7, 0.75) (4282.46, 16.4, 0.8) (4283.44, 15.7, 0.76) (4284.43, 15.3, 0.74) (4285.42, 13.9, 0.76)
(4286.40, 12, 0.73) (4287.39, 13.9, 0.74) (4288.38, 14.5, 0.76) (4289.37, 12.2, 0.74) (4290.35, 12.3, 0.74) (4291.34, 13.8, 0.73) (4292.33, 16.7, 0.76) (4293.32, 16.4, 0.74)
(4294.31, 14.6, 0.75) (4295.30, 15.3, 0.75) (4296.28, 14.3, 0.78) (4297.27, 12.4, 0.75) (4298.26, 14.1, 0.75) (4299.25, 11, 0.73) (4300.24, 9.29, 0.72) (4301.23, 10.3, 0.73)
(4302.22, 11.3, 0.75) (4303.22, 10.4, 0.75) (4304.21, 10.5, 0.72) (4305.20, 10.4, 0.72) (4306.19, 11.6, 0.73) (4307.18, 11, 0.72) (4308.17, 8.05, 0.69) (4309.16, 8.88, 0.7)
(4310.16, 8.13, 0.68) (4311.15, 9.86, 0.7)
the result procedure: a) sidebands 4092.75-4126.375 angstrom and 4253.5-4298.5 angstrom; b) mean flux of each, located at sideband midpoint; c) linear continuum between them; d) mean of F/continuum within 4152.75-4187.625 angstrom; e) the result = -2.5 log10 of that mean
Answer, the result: -0.05 mag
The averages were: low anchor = 16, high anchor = 15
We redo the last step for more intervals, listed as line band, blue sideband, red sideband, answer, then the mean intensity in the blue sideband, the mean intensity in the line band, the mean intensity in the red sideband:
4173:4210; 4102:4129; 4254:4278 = -0.02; 16.3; 16.1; 15.5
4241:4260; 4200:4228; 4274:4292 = -0.06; 15.6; 16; 14.7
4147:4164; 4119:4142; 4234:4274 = -0.03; 16.4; 16.7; 15.7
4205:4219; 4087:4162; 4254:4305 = -0.06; 16.3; 16.1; 14.4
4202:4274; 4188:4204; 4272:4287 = -0.02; 15.9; 15.7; 14.9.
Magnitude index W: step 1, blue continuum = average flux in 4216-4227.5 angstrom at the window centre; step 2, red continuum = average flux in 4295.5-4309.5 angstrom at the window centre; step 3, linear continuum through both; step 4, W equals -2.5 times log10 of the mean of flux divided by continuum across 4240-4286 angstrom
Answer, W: -0.19 mag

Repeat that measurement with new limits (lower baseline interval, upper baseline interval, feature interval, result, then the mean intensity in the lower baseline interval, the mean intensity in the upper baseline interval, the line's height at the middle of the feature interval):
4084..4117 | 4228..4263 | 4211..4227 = 0.04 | 16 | 16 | 16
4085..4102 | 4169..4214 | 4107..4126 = -0.05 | 15.8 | 16.2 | 15.9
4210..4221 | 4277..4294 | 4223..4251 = -0.01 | 16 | 14.8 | 15.6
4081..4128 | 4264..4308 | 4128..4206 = -0.06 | 16.2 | 13.9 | 15.4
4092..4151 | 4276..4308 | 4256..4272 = -0.12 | 16.2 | 13.6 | 14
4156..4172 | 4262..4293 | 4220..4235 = 0.02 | 16.8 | 14.9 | 15.7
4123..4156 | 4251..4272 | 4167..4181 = -0.02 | 16.4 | 15.7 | 16.2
